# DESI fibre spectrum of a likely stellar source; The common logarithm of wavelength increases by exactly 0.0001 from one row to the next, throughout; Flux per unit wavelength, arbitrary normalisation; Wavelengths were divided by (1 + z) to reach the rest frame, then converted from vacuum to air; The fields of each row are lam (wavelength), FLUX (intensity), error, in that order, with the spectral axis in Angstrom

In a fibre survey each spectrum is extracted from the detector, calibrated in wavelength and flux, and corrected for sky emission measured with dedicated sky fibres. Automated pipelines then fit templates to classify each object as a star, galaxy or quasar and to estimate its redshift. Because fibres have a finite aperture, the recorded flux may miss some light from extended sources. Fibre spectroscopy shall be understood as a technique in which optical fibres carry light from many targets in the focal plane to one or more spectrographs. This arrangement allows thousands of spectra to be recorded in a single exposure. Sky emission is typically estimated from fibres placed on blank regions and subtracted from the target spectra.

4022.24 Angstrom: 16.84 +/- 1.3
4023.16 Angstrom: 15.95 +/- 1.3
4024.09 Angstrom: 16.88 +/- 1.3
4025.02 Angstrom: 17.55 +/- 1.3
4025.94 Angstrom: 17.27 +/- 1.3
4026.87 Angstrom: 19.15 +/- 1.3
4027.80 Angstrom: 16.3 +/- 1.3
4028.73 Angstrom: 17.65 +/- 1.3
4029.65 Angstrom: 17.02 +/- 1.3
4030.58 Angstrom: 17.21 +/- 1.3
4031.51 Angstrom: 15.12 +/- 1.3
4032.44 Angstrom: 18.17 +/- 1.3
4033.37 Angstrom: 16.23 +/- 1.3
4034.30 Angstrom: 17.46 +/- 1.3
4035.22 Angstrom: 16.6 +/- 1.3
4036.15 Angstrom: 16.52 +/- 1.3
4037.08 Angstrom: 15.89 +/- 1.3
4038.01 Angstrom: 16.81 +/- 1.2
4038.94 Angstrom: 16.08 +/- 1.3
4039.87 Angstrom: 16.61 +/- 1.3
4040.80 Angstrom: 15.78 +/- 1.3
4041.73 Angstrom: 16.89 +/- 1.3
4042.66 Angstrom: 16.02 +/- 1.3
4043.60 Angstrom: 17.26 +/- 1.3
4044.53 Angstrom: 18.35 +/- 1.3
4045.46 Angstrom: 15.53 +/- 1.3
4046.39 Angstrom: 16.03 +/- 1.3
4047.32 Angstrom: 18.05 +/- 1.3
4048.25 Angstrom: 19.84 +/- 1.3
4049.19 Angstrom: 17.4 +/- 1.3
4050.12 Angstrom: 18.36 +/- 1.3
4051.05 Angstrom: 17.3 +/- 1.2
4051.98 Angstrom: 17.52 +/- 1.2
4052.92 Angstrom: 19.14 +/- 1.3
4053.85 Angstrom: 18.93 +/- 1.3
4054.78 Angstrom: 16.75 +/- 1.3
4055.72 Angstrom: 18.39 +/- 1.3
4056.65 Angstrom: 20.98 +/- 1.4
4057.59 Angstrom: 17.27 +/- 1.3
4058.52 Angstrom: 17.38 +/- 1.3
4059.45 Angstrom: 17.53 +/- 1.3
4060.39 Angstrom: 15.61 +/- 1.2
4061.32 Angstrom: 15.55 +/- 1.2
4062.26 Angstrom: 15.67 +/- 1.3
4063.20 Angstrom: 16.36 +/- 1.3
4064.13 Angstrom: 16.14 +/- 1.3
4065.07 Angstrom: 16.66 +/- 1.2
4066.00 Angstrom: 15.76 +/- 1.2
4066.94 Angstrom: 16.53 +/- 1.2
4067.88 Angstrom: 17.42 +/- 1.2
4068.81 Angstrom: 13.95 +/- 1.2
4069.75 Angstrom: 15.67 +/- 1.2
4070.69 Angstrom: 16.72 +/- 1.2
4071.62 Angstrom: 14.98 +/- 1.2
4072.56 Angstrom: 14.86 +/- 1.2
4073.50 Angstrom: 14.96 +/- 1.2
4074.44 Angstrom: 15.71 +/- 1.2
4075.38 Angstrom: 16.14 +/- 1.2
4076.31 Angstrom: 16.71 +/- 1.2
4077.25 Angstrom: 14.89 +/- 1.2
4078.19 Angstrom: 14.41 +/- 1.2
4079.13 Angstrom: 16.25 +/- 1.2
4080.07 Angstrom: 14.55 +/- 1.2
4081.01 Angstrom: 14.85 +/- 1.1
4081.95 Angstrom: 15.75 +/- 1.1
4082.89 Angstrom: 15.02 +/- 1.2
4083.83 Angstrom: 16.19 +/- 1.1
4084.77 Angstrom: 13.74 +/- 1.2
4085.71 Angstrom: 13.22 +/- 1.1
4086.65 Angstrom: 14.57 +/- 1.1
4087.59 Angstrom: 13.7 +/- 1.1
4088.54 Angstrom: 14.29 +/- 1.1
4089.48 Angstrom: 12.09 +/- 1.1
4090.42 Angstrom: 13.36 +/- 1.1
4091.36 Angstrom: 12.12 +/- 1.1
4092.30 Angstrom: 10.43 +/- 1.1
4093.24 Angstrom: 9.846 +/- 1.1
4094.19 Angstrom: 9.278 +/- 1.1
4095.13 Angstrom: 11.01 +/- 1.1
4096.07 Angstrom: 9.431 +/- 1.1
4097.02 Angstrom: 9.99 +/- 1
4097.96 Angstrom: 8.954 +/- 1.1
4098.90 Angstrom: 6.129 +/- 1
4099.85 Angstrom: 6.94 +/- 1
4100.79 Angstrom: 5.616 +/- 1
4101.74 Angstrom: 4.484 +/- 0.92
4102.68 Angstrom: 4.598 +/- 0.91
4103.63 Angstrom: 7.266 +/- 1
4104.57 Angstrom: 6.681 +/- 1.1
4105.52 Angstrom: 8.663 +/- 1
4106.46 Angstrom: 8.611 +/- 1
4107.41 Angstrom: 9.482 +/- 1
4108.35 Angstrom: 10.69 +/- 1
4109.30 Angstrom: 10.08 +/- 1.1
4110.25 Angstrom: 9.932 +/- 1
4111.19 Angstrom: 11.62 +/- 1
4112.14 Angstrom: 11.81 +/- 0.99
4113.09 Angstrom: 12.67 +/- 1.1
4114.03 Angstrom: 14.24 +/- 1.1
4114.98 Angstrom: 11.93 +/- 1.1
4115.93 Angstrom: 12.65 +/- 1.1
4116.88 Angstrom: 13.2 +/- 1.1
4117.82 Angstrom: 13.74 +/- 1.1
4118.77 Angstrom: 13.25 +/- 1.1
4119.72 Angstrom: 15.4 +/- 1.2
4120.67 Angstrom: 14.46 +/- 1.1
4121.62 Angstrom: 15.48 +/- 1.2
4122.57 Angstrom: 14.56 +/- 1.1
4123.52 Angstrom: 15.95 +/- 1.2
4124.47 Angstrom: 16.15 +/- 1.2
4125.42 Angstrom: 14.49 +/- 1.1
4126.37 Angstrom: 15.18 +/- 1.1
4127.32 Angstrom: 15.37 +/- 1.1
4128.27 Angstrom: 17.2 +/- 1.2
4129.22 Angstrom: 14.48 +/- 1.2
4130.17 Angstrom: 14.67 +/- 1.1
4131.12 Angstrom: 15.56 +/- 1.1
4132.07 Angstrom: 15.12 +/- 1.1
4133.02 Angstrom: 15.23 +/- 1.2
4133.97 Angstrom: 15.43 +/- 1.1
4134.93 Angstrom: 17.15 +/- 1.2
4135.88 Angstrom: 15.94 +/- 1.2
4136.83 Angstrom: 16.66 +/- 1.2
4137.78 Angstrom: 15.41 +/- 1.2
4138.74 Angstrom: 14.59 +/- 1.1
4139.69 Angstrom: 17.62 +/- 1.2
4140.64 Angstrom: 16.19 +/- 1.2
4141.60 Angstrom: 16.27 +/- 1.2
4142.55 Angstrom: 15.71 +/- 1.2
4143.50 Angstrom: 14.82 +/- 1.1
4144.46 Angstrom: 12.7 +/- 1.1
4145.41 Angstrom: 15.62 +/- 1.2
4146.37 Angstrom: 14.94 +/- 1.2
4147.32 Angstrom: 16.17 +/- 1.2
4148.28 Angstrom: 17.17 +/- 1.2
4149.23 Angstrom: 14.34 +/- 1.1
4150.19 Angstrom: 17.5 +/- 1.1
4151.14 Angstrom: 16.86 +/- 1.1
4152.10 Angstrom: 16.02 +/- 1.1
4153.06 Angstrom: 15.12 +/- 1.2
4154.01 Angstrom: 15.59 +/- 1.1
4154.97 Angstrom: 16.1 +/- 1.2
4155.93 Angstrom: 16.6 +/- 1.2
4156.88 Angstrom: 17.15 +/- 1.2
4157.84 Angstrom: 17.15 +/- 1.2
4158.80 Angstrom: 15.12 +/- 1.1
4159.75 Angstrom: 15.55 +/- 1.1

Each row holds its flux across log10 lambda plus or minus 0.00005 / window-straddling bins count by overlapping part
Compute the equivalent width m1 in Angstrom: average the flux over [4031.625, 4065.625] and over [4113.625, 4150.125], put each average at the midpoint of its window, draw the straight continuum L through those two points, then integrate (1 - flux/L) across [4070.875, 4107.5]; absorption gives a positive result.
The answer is 9.9 Angstrom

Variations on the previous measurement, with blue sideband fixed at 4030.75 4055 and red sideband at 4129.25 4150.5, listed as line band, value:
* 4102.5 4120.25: 5.6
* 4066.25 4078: 0.7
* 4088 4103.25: 6.6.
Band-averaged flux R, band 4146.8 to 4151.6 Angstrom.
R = 16.4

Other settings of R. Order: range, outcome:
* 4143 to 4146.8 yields 14.5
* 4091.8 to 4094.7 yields 9.89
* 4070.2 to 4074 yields 15.4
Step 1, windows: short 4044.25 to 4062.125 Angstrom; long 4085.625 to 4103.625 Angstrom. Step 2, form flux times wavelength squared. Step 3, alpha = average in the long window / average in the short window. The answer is 0.57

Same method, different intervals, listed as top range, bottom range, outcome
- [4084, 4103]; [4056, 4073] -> 0.64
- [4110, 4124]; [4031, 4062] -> 0.81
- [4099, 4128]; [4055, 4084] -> 0.73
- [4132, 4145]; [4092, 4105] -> 2.03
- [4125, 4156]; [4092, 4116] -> 1.72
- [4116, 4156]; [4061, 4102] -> 1.18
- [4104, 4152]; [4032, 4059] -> 0.85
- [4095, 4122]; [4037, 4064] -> 0.62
